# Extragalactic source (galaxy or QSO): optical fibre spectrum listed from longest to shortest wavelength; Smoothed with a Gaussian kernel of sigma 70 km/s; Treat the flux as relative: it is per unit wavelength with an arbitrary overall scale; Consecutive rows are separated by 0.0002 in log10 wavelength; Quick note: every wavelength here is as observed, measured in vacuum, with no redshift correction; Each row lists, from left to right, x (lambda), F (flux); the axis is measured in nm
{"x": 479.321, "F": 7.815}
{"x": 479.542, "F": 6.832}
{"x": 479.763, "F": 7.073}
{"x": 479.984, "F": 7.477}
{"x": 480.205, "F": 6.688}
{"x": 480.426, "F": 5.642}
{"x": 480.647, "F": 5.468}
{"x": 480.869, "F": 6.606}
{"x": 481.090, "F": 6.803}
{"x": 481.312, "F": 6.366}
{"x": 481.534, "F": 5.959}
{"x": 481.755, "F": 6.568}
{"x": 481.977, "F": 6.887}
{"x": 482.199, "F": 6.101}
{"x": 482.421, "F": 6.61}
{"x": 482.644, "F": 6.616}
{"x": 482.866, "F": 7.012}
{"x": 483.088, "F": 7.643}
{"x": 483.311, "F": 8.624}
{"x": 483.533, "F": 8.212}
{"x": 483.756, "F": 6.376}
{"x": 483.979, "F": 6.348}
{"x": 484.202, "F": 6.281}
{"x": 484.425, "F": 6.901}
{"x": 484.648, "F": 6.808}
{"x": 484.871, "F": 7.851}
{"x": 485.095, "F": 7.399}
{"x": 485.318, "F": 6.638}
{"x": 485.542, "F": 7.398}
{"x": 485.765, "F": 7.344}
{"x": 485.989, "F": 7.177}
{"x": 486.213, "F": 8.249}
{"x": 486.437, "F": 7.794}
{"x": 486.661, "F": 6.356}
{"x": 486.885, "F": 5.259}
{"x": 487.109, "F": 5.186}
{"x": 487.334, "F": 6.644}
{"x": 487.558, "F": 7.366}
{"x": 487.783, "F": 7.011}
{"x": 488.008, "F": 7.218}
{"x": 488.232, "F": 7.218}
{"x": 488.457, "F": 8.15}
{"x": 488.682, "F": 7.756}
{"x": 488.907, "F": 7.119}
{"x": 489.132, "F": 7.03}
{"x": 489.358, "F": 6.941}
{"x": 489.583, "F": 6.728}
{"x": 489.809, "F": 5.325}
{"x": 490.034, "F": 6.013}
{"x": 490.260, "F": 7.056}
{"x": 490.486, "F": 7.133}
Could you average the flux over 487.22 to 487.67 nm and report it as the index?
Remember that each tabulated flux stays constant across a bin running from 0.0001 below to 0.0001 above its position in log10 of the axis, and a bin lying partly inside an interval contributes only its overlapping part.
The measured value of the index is 7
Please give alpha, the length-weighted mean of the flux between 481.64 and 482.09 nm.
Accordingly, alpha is 6.73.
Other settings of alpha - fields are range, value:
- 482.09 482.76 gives 6.44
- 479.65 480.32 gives 7.07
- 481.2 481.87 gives 6.3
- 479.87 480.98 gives 6.38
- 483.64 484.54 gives 6.48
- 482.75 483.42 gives 7.75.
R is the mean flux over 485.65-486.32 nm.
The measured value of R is 7.59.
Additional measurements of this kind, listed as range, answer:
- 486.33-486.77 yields 7.07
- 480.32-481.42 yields 6.18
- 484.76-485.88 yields 7.32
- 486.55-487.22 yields 5.6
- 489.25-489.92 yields 6.33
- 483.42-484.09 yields 6.99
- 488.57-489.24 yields 7.31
